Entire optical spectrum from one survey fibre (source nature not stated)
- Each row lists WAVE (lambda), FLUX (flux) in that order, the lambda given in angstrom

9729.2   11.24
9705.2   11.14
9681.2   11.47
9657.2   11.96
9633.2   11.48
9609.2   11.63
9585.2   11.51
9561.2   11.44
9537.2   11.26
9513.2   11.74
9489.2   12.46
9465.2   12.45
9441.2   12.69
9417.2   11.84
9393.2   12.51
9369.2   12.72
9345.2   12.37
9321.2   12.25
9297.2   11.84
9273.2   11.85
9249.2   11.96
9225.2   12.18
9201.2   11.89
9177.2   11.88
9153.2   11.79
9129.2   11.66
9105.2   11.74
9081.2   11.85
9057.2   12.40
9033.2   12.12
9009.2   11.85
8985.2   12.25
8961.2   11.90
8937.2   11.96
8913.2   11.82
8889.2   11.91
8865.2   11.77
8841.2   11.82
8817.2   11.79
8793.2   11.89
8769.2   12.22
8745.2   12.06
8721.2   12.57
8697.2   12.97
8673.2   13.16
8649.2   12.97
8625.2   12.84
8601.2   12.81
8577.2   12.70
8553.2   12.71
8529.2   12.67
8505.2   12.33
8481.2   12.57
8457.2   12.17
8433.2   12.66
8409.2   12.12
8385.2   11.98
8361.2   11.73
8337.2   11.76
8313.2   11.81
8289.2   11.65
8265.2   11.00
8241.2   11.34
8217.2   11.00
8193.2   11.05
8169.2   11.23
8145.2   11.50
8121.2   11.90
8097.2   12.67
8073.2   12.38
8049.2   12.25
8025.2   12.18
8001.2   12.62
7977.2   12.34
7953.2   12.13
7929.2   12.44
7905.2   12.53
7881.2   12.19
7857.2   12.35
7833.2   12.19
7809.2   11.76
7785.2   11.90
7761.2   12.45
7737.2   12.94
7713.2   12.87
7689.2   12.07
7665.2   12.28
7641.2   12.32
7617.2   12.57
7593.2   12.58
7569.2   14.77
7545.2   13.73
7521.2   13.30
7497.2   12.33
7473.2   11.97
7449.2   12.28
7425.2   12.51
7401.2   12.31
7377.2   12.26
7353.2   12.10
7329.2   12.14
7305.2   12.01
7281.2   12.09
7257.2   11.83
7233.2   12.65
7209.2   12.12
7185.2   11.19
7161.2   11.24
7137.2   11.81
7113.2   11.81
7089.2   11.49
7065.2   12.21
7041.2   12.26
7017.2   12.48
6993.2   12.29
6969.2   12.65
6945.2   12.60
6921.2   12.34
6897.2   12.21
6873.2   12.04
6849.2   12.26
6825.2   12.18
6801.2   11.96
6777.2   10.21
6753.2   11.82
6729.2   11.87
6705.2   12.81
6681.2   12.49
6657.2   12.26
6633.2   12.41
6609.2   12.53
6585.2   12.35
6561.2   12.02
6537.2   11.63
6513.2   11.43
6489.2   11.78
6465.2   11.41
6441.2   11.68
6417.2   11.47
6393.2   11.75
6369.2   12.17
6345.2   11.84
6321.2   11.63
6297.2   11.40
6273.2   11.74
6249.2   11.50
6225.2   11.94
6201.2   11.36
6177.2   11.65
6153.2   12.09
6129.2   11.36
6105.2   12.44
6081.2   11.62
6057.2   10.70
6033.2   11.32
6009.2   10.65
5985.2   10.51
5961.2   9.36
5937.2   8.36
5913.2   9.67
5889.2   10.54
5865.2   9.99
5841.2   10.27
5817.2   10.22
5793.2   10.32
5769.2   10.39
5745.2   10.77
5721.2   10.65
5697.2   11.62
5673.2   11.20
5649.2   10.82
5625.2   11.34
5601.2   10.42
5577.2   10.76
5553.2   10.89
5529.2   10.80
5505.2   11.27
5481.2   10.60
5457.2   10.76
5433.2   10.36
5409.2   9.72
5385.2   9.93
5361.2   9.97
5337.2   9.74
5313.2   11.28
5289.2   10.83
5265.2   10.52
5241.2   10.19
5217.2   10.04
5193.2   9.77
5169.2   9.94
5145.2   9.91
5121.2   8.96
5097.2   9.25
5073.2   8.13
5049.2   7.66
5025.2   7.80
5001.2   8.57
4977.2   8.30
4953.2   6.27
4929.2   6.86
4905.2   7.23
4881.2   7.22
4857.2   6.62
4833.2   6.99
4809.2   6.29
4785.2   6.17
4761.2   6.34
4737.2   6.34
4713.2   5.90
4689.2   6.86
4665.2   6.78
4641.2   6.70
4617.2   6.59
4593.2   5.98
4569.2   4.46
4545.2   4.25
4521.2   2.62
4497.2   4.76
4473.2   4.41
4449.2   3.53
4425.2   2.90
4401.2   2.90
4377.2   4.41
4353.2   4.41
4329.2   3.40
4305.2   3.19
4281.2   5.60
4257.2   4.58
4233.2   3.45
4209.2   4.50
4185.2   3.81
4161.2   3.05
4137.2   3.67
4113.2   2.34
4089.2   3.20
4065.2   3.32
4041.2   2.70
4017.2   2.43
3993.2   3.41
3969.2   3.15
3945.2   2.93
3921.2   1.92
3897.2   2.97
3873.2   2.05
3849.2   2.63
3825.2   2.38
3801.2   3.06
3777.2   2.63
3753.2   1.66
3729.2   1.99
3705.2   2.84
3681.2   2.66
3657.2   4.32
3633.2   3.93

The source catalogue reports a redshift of 0.149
